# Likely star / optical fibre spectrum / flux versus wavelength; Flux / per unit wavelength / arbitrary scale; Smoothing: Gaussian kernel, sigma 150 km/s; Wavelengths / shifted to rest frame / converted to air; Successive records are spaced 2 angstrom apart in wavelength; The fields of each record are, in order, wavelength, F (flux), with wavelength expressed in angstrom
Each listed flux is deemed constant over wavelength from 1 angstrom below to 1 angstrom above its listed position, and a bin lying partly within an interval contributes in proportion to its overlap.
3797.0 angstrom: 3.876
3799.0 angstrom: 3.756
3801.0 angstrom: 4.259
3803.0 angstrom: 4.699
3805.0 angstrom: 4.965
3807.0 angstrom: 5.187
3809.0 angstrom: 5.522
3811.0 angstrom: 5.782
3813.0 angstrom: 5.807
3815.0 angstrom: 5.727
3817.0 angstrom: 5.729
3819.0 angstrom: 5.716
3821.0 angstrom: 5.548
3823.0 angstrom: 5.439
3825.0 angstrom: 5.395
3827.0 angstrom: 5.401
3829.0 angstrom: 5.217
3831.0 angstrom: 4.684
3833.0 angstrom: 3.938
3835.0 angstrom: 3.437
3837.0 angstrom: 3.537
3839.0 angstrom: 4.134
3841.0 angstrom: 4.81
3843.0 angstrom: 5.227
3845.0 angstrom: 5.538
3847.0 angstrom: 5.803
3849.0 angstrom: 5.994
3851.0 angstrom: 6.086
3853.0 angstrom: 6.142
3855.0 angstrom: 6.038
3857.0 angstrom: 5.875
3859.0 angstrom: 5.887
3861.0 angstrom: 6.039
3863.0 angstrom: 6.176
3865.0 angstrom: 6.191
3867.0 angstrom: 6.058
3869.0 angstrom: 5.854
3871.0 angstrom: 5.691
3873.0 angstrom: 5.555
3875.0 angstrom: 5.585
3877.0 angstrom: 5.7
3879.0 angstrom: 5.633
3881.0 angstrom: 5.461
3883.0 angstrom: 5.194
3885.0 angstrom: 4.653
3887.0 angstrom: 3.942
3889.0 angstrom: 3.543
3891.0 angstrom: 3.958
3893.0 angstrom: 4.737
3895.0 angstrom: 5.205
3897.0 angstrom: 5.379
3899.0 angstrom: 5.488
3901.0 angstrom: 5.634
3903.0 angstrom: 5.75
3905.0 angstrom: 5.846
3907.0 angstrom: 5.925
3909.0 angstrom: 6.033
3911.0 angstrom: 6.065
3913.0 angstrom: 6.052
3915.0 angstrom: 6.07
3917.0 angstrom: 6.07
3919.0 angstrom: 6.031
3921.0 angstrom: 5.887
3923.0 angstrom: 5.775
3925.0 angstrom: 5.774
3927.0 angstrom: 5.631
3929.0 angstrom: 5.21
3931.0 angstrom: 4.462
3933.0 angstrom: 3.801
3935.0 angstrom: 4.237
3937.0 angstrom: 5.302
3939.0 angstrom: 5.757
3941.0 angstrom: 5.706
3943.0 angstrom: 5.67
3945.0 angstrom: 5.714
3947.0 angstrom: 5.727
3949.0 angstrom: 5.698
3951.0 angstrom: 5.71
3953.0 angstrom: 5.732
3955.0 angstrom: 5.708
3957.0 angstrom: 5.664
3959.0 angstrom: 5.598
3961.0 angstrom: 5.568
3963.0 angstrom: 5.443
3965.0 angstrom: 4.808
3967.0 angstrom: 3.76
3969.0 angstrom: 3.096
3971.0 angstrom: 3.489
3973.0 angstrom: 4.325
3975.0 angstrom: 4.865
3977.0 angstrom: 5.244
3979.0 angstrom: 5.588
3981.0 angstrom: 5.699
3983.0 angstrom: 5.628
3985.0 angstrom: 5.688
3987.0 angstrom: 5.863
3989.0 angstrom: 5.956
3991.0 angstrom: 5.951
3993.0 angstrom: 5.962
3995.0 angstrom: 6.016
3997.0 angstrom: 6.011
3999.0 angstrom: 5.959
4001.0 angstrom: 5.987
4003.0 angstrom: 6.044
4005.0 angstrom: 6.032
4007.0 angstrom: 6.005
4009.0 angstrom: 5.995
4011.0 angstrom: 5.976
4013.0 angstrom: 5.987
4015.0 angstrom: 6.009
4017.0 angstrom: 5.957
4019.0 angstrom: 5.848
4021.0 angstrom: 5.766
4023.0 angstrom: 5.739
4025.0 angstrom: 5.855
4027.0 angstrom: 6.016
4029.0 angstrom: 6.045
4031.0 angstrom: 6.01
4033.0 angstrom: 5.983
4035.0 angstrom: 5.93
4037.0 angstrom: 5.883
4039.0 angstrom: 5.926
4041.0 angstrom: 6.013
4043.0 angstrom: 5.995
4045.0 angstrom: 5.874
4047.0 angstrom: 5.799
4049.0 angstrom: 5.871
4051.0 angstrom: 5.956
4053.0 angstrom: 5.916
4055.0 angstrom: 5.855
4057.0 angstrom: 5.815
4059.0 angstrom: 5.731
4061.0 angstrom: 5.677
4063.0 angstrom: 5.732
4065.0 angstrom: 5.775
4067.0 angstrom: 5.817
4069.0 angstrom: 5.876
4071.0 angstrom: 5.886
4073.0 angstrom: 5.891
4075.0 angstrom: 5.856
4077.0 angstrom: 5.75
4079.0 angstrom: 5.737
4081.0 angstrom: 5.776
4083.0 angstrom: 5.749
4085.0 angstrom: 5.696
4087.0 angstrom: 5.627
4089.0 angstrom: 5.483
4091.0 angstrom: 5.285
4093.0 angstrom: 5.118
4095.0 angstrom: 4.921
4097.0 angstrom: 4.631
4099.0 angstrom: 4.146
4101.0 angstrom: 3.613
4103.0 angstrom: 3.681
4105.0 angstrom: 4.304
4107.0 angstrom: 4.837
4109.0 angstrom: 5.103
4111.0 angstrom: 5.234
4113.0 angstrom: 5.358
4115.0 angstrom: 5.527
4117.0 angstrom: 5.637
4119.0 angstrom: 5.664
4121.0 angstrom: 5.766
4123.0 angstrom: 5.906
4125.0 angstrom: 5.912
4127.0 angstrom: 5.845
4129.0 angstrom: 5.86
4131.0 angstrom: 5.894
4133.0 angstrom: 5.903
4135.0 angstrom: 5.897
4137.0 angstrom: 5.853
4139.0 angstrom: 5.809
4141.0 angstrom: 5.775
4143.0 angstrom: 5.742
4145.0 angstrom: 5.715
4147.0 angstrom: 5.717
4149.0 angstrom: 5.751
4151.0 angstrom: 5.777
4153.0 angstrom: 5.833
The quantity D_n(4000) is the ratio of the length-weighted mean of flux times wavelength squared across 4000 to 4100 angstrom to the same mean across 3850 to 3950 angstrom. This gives 1.13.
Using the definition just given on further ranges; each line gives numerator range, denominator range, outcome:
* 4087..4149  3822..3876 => 1.13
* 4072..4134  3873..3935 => 1.11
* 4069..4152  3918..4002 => 1.09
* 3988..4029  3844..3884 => 1.10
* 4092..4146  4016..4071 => 0.94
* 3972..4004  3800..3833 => 1.17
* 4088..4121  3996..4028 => 0.87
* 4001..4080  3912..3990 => 1.16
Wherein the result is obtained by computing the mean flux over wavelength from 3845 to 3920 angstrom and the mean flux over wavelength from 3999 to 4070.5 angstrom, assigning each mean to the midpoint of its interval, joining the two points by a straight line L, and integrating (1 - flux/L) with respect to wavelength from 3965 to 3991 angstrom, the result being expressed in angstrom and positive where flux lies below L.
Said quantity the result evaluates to 3.7 angstrom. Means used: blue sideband 5.6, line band 4.97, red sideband 5.91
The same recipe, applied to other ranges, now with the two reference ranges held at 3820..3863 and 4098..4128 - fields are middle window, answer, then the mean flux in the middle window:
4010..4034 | -3.6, 5.93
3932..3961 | -1.3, 5.44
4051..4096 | -4.9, 5.69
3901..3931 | -3.4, 5.81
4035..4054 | -2.8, 5.92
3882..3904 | 1.6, 4.86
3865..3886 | -1.3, 5.57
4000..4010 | -1.6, 6.01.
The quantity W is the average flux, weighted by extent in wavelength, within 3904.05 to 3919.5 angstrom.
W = 6.01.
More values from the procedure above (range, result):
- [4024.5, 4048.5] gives 5.94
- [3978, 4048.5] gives 5.91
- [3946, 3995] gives 5.3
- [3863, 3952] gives 5.45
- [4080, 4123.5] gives 5.13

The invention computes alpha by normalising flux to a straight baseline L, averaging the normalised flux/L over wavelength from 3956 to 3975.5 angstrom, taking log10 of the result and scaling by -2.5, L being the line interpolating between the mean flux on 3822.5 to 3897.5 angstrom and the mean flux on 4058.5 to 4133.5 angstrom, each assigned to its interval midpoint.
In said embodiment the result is 0.14 mag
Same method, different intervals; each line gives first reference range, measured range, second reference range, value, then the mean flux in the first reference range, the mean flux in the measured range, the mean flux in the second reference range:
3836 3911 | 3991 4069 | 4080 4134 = -0.11 mag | 5.42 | 5.91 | 5.28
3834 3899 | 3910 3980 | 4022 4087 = 0.05 mag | 5.29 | 5.29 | 5.85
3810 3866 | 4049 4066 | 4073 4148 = -0.08 mag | 5.4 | 5.81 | 5.42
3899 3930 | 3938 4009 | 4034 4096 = 0.06 mag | 5.84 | 5.48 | 5.75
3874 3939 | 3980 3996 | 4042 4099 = -0.07 mag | 5.32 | 5.85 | 5.66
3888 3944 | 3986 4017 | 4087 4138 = -0.12 mag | 5.39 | 5.98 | 5.26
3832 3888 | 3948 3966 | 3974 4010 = 0.03 mag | 5.36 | 5.55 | 5.81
